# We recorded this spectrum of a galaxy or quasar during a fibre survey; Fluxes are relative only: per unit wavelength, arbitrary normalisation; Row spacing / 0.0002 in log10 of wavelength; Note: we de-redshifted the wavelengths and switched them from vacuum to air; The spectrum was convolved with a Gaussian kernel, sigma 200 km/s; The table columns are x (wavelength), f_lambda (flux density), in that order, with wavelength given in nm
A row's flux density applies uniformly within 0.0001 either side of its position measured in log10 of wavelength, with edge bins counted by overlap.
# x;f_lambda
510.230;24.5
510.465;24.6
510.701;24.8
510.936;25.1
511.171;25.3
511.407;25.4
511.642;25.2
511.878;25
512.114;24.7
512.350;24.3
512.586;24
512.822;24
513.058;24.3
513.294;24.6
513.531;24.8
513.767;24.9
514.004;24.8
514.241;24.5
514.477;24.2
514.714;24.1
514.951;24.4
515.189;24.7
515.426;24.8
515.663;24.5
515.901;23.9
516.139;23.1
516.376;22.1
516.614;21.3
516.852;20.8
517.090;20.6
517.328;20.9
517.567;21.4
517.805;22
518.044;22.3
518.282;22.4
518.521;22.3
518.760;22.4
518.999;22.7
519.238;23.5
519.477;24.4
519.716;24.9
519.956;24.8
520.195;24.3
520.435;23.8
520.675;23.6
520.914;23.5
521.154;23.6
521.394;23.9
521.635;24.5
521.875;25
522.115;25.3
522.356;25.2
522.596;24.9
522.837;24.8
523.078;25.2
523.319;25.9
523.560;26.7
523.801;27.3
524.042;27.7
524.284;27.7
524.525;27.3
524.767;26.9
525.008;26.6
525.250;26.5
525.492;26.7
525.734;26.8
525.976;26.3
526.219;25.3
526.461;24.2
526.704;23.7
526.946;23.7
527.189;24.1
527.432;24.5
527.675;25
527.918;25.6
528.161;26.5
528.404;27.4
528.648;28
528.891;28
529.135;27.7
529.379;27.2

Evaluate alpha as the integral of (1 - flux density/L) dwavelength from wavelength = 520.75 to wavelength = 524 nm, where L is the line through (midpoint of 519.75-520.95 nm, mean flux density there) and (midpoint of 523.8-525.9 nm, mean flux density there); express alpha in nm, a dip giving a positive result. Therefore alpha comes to 0.04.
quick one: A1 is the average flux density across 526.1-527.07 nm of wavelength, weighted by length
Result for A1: 24.2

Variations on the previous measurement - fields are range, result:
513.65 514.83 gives 24.5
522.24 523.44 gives 25.2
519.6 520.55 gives 24.4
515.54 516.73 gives 23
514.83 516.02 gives 24.4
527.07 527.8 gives 24.5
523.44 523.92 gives 27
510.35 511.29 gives 24.9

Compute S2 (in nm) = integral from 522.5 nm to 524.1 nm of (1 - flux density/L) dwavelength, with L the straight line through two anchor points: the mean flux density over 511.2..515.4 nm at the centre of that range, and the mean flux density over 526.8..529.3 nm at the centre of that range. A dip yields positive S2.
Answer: -0.028 nm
